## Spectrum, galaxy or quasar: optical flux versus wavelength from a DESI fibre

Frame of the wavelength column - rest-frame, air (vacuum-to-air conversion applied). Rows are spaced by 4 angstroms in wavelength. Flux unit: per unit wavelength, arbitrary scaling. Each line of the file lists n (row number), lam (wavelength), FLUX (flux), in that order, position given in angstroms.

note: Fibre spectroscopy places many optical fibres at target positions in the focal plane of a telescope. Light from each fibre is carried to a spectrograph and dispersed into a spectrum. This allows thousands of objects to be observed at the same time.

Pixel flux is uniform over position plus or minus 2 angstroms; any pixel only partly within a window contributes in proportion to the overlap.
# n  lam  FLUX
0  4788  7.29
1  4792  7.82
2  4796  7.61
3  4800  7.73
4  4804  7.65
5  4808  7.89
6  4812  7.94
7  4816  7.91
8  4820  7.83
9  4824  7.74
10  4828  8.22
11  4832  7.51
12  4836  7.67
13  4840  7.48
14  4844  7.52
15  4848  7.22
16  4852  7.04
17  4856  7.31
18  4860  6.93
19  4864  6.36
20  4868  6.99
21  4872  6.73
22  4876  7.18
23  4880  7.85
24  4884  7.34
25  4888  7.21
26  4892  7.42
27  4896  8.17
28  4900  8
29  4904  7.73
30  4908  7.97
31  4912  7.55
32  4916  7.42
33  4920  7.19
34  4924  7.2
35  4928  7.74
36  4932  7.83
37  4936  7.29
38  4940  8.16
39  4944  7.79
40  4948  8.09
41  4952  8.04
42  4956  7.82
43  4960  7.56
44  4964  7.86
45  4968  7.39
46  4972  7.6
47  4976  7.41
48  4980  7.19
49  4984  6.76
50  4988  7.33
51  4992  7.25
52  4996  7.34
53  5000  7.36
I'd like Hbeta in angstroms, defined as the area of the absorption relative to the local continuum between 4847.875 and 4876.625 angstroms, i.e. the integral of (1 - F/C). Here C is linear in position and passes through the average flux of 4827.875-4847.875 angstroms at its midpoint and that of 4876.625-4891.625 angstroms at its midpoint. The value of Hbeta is 2.2 angstroms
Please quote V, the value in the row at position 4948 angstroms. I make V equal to 8.09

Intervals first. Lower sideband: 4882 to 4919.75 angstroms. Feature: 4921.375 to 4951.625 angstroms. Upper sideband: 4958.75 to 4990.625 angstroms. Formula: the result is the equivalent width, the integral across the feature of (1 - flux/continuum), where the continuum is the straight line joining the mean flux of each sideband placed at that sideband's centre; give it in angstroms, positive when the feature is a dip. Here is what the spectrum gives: -0.9 angstroms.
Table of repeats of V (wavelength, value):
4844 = 7.52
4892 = 7.42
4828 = 8.22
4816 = 7.91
